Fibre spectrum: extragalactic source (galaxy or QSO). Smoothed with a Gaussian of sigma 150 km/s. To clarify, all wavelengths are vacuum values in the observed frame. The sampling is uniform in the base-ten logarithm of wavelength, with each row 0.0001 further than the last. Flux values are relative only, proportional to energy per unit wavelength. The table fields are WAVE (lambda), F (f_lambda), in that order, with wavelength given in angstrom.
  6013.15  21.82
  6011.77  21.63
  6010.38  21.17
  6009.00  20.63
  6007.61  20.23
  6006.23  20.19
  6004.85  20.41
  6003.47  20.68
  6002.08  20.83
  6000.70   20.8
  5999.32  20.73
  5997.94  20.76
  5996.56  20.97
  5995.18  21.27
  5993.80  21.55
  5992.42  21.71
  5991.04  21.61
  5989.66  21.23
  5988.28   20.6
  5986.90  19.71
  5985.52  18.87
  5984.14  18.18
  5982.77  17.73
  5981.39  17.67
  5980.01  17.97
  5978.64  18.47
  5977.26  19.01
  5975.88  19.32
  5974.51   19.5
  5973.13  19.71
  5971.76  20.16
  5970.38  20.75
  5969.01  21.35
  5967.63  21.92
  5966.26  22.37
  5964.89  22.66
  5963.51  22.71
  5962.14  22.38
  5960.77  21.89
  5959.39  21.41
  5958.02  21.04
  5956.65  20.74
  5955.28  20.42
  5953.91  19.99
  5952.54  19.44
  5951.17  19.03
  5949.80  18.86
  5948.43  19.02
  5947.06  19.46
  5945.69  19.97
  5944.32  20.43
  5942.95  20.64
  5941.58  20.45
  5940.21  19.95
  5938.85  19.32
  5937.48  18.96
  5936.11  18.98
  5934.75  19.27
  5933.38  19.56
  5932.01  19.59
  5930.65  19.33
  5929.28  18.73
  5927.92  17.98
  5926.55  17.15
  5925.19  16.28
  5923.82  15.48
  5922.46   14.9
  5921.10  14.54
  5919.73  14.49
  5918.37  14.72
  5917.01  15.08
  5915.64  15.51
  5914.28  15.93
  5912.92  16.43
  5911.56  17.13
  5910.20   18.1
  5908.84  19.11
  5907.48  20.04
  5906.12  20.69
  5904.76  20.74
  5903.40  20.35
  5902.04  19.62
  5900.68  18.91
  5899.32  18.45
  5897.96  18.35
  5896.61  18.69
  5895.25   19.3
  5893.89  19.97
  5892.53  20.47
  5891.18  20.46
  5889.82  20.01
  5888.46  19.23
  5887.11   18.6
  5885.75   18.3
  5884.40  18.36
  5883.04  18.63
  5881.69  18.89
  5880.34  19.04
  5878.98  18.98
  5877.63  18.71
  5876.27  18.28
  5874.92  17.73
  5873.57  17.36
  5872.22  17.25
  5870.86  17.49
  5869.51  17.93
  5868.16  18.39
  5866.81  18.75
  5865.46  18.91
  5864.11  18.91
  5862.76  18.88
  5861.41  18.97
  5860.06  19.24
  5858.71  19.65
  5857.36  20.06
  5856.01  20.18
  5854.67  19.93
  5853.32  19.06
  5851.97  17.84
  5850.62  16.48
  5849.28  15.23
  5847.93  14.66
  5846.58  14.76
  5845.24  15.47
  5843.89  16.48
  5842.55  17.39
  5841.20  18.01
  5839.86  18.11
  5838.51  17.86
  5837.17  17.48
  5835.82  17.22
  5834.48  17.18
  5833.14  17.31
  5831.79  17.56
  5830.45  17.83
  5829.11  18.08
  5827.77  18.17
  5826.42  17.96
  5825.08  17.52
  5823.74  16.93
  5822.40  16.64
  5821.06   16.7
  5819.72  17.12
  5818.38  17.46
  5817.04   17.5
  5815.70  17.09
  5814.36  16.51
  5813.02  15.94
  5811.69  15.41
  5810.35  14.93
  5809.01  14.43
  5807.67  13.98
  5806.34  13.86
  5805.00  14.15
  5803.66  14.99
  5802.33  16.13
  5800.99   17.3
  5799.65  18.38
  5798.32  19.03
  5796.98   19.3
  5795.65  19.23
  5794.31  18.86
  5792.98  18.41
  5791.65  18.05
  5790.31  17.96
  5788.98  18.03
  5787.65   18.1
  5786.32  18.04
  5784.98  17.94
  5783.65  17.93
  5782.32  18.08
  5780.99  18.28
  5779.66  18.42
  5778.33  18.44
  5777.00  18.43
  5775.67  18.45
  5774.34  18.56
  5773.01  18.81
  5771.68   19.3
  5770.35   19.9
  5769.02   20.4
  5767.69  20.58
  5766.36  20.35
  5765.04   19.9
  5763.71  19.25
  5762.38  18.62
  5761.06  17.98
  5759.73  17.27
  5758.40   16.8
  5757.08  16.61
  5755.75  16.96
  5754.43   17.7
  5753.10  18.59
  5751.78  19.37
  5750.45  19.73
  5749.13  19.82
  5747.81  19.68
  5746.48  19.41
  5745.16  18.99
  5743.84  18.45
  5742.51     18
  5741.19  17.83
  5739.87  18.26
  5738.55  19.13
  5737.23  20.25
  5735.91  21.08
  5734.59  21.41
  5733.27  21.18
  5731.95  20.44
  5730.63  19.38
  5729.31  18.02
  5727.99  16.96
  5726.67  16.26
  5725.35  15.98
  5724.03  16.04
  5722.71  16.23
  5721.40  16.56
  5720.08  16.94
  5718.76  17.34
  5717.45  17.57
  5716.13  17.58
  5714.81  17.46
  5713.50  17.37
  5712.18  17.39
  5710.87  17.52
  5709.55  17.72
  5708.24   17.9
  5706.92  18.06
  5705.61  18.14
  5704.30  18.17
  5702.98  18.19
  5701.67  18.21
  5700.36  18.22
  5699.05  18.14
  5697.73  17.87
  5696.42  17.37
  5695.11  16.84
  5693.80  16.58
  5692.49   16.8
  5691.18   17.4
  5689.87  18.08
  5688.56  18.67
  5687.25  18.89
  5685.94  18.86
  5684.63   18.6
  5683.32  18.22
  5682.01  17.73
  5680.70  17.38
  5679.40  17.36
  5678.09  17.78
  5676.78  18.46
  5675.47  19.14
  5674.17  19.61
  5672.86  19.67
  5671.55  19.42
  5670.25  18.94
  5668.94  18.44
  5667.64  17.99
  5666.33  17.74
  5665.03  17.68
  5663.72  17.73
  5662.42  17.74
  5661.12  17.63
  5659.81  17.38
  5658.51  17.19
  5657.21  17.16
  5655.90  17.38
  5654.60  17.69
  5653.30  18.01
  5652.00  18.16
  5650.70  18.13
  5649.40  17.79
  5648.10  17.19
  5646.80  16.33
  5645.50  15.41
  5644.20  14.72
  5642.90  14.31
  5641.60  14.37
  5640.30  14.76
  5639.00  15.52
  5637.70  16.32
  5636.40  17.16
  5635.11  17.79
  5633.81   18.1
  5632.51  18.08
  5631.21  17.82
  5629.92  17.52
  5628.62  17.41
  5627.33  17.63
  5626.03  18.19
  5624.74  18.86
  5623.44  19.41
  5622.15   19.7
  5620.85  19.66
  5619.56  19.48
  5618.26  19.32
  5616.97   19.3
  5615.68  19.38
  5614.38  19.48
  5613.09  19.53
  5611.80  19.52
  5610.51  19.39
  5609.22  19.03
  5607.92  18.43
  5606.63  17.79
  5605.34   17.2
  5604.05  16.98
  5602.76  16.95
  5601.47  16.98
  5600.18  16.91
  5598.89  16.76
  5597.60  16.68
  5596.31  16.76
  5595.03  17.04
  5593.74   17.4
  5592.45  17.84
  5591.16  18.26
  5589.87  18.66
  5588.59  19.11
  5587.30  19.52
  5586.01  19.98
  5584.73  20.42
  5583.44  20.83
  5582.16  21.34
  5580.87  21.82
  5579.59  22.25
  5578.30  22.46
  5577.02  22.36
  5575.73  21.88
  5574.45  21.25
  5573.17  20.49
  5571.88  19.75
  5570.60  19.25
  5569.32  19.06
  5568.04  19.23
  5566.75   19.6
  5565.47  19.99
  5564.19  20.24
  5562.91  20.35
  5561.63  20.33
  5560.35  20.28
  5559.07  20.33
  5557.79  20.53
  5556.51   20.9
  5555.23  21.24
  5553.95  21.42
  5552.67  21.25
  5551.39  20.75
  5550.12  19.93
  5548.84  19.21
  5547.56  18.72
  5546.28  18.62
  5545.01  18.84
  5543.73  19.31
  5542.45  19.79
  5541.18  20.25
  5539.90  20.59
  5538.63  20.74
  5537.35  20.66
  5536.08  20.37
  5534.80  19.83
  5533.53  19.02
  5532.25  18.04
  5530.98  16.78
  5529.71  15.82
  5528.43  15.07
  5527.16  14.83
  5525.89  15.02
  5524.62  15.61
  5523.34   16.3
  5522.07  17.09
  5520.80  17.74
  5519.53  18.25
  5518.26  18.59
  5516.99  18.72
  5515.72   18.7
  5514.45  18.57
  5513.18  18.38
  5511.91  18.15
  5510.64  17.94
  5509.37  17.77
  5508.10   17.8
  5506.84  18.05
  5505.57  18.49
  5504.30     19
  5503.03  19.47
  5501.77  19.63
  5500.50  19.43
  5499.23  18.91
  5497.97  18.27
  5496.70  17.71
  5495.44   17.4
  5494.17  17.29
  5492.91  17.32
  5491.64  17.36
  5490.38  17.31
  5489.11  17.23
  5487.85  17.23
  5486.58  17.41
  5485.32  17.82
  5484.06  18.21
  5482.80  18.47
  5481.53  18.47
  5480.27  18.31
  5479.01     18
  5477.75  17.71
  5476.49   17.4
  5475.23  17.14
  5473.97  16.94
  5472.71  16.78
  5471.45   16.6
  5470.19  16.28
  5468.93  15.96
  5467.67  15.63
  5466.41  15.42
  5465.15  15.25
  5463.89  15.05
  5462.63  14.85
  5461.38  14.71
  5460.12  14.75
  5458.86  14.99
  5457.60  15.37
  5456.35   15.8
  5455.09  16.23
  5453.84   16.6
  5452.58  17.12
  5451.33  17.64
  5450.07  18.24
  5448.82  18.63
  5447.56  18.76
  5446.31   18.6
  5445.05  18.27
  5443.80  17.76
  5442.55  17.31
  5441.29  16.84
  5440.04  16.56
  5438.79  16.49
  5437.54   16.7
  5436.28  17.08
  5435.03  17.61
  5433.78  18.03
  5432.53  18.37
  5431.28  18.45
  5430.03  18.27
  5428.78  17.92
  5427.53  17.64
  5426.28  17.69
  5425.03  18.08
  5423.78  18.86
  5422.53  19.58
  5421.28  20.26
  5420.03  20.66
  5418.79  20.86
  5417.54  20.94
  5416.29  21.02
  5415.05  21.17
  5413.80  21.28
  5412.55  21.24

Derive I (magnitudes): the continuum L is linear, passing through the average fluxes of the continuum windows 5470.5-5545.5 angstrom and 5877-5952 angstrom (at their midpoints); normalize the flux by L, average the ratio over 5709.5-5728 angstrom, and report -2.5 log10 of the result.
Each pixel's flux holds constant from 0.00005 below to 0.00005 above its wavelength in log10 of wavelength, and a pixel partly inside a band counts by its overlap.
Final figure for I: 0.08 mag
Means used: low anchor 18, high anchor 18.5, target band 17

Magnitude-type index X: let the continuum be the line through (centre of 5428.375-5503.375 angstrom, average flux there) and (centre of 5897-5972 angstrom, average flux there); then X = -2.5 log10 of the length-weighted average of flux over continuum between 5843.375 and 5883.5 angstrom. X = 0.04 mag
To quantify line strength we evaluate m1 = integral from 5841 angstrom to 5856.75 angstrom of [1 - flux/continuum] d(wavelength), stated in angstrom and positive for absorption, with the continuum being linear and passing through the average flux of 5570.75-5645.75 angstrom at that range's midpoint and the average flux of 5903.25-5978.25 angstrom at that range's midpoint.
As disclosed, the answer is 1.5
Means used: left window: 18.5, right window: 19.1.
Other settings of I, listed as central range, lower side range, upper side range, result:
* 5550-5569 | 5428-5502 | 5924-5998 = -0.15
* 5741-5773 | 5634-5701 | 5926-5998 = -0.03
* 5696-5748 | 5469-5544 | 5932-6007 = 0.05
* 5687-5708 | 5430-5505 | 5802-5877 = -0.04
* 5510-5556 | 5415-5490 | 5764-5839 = -0.07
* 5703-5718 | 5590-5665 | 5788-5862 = -0.02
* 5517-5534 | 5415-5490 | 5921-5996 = 0.06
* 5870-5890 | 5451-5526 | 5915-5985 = 0.02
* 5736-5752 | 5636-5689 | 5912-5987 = -0.07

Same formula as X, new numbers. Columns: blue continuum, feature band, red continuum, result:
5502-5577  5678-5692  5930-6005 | 0.079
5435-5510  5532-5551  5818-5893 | -0.132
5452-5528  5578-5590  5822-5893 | -0.185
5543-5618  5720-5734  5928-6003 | 0.119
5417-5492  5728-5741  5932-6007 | -0.042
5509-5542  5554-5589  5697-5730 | -0.151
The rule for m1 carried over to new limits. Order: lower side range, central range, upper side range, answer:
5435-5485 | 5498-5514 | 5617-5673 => -1.43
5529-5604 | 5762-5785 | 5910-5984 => 0.26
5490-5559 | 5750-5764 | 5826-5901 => 0.25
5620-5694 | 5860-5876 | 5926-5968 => 0.97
